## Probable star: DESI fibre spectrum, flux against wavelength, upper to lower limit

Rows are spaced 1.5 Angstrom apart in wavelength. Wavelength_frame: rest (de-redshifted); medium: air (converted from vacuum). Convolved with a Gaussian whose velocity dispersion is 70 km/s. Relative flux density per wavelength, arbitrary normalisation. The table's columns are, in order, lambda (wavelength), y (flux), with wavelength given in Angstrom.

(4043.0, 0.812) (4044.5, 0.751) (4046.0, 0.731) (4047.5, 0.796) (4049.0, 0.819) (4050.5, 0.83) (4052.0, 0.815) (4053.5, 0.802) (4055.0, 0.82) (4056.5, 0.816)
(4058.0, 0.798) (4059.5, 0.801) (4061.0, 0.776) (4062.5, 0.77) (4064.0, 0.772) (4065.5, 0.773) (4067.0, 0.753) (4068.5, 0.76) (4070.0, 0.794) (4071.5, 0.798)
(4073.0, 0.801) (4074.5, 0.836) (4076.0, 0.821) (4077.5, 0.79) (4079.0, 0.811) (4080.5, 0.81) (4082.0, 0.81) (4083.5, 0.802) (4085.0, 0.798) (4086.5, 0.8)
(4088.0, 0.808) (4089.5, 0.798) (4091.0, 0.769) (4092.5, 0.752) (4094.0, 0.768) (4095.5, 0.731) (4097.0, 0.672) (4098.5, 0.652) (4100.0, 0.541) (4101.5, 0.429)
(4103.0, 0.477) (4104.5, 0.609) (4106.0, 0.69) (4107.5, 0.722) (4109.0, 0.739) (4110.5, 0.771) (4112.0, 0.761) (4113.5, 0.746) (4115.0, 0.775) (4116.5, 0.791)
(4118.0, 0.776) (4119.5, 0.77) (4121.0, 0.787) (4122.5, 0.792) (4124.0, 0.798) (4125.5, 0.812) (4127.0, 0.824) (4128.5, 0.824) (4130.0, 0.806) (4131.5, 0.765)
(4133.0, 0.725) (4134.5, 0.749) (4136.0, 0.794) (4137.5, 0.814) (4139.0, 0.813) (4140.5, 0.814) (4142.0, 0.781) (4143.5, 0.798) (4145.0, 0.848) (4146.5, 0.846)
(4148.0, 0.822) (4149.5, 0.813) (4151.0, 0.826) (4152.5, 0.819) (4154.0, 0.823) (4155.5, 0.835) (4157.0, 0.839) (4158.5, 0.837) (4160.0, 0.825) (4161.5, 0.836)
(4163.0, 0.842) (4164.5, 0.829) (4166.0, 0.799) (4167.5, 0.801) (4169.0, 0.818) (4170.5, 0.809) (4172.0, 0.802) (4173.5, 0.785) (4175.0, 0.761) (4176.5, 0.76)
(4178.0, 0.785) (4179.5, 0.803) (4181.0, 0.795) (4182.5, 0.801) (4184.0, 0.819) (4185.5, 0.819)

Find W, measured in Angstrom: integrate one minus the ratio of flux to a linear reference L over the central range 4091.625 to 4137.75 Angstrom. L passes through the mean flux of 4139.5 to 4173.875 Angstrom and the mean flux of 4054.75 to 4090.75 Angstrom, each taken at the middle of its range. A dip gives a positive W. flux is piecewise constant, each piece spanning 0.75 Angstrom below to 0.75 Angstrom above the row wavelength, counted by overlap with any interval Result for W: 4.4 Angstrom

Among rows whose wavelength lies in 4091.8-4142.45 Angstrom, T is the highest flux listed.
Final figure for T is 0.824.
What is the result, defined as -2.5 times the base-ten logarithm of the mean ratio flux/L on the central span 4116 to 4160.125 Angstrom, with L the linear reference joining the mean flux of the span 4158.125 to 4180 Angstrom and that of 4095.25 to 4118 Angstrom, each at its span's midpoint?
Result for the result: -0.09 mag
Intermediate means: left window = 0.676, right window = 0.806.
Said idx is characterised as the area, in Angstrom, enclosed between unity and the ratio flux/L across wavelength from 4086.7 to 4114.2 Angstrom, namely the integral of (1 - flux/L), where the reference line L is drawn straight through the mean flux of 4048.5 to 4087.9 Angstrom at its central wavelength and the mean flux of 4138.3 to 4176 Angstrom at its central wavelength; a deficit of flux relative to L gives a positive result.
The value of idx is 3.8 Angstrom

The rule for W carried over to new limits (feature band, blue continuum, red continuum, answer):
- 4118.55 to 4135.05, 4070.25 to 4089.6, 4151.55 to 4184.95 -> 0.44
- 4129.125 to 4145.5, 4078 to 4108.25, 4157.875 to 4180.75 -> -0.51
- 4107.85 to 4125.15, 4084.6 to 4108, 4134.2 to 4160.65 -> -0.81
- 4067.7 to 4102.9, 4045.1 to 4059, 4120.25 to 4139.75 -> 2.16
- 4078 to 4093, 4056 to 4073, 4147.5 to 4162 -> -0.06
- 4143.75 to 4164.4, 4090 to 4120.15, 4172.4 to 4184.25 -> -1.99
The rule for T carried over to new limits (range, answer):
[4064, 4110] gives 0.836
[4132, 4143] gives 0.814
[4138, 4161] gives 0.848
